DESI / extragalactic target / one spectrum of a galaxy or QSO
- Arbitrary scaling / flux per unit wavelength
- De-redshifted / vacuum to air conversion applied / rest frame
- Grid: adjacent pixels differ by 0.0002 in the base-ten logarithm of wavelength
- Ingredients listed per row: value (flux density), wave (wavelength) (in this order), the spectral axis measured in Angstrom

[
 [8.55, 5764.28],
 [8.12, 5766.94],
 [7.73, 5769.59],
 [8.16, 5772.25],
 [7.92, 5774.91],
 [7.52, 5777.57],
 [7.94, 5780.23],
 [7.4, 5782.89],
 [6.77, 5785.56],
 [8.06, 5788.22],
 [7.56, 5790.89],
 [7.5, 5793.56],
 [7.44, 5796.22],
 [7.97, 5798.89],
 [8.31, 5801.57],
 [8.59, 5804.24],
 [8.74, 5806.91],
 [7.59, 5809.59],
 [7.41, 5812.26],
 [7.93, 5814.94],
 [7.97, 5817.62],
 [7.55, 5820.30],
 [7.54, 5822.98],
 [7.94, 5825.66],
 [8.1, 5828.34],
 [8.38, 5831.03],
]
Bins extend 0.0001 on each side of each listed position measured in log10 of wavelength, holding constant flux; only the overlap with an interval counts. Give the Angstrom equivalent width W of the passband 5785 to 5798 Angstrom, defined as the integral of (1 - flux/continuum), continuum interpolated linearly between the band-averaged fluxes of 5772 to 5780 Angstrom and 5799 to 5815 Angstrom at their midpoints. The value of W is 0.7 Angstrom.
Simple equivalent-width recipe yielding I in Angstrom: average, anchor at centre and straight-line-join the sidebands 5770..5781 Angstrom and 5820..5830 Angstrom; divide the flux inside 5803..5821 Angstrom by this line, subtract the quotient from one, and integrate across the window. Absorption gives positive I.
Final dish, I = -0.3 Angstrom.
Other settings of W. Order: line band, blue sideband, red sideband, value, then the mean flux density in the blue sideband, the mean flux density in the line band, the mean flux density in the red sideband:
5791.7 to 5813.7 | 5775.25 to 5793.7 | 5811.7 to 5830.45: -0.7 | 7.56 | 7.94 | 7.82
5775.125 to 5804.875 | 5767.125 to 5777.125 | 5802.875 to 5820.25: 0.9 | 7.92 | 7.72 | 8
